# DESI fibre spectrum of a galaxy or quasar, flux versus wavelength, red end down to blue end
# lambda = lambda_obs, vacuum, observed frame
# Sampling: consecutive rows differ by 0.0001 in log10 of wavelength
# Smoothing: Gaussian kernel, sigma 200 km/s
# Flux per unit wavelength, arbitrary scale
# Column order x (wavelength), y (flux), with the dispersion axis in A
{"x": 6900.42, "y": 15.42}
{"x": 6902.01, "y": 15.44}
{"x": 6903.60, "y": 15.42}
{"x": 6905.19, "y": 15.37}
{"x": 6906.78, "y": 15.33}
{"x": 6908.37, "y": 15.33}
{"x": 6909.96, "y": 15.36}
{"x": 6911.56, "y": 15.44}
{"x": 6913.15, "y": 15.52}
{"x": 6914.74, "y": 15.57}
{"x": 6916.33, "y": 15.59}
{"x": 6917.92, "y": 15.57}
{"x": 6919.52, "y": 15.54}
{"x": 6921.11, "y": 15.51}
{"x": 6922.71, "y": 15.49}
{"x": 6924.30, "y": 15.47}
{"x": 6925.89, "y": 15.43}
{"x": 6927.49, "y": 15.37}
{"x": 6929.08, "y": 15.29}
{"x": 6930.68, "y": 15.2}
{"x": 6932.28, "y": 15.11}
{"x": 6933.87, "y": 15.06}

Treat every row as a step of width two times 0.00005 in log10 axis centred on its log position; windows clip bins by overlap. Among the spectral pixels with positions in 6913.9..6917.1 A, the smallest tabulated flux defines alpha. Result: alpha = 15.57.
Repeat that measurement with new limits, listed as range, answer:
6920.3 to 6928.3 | 15.37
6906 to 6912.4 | 15.33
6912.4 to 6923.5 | 15.49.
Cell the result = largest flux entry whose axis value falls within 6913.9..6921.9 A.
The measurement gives 15.59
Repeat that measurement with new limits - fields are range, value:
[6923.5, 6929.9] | 15.47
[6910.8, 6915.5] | 15.57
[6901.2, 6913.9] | 15.52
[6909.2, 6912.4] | 15.44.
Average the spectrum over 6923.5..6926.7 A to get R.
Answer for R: 15.5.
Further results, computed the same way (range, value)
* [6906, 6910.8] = 15.3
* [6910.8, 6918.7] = 15.6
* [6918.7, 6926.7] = 15.5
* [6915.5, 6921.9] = 15.6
